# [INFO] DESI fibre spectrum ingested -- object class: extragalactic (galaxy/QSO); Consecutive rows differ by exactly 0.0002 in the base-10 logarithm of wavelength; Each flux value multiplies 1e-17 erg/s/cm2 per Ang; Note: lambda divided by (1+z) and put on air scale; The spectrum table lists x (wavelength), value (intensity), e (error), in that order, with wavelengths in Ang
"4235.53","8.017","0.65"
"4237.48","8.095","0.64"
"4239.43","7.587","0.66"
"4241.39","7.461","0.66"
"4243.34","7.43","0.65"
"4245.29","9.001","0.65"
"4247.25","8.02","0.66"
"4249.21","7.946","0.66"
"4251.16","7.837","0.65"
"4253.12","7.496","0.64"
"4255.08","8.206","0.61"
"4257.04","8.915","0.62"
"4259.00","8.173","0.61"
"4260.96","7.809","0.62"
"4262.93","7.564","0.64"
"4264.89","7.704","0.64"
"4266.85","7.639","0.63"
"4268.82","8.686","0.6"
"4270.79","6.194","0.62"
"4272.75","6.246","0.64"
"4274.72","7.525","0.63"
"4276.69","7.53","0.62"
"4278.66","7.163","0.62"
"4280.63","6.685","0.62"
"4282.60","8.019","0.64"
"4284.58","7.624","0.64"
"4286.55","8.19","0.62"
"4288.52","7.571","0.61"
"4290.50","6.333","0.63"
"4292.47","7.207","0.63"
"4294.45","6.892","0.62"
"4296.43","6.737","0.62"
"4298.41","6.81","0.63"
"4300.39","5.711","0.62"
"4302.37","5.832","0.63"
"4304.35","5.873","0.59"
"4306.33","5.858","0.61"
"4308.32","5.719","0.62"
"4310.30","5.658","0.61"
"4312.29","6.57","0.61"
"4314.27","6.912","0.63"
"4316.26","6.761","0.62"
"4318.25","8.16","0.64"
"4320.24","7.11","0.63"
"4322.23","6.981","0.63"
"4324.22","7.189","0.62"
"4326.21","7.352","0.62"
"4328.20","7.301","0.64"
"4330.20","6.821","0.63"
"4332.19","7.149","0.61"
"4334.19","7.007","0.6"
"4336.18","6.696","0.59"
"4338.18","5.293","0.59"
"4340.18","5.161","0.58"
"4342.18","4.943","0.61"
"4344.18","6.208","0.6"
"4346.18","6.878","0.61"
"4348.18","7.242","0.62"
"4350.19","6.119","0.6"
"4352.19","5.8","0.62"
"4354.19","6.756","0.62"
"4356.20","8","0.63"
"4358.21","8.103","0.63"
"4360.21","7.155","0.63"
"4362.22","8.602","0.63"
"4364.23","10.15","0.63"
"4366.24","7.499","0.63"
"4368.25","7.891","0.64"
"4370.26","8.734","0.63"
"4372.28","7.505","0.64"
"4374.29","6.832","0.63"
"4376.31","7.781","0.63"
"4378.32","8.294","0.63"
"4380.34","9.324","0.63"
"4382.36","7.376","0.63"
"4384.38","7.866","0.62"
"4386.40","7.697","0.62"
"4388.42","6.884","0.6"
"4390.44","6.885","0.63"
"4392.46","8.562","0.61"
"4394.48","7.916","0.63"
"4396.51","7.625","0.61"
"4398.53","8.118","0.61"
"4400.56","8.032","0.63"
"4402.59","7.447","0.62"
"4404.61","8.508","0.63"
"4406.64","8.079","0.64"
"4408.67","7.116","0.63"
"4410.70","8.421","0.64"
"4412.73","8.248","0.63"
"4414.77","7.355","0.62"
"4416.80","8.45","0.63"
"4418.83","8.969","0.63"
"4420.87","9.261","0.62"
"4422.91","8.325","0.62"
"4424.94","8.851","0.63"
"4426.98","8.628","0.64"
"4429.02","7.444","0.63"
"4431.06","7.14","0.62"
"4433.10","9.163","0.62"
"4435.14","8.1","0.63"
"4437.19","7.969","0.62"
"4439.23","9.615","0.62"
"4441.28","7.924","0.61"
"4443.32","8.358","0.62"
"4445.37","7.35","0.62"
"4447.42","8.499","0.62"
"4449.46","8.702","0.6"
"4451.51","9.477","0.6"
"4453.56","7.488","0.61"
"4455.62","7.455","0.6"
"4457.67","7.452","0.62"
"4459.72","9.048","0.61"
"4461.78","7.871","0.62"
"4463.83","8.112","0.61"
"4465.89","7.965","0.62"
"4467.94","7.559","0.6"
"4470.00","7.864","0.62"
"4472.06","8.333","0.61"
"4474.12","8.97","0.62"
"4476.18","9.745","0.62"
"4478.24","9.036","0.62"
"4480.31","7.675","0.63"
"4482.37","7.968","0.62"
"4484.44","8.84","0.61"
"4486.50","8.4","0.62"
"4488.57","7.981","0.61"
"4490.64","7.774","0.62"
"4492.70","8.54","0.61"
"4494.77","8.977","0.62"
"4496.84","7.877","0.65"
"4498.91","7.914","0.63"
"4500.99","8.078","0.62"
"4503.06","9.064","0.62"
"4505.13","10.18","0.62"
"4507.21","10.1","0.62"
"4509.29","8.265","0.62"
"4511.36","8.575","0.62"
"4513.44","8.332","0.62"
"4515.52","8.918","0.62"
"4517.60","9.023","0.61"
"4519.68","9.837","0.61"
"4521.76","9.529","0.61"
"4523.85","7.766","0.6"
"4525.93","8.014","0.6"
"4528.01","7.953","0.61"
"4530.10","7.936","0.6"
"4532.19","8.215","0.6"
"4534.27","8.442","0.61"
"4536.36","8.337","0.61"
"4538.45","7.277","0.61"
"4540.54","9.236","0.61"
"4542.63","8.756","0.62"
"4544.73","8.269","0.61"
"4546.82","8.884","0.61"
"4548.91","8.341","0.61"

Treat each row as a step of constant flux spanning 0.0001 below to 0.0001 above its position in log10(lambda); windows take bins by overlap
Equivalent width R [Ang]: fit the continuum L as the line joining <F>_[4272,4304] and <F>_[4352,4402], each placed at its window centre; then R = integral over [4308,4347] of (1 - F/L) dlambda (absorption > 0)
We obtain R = 4.0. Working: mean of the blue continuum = 6.99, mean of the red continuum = 7.84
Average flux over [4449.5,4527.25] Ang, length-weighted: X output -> 8.49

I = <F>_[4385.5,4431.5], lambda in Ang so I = 8.01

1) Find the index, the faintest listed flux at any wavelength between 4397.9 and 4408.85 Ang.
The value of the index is 7.116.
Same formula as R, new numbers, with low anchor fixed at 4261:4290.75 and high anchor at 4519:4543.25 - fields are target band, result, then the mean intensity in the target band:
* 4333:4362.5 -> 4.1 Ang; 6.62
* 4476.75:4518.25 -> -1.5 Ang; 8.58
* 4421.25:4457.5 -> -0.9 Ang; 8.26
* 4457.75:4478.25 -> -0.5 Ang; 8.38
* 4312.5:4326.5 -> 0.8 Ang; 7.17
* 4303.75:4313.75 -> 2.1 Ang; 5.99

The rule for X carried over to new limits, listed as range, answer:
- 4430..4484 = 8.27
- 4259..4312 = 6.97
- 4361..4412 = 7.96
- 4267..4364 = 6.87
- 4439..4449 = 8.27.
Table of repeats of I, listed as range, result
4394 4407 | 7.96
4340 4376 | 7.26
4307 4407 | 7.29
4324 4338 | 6.96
